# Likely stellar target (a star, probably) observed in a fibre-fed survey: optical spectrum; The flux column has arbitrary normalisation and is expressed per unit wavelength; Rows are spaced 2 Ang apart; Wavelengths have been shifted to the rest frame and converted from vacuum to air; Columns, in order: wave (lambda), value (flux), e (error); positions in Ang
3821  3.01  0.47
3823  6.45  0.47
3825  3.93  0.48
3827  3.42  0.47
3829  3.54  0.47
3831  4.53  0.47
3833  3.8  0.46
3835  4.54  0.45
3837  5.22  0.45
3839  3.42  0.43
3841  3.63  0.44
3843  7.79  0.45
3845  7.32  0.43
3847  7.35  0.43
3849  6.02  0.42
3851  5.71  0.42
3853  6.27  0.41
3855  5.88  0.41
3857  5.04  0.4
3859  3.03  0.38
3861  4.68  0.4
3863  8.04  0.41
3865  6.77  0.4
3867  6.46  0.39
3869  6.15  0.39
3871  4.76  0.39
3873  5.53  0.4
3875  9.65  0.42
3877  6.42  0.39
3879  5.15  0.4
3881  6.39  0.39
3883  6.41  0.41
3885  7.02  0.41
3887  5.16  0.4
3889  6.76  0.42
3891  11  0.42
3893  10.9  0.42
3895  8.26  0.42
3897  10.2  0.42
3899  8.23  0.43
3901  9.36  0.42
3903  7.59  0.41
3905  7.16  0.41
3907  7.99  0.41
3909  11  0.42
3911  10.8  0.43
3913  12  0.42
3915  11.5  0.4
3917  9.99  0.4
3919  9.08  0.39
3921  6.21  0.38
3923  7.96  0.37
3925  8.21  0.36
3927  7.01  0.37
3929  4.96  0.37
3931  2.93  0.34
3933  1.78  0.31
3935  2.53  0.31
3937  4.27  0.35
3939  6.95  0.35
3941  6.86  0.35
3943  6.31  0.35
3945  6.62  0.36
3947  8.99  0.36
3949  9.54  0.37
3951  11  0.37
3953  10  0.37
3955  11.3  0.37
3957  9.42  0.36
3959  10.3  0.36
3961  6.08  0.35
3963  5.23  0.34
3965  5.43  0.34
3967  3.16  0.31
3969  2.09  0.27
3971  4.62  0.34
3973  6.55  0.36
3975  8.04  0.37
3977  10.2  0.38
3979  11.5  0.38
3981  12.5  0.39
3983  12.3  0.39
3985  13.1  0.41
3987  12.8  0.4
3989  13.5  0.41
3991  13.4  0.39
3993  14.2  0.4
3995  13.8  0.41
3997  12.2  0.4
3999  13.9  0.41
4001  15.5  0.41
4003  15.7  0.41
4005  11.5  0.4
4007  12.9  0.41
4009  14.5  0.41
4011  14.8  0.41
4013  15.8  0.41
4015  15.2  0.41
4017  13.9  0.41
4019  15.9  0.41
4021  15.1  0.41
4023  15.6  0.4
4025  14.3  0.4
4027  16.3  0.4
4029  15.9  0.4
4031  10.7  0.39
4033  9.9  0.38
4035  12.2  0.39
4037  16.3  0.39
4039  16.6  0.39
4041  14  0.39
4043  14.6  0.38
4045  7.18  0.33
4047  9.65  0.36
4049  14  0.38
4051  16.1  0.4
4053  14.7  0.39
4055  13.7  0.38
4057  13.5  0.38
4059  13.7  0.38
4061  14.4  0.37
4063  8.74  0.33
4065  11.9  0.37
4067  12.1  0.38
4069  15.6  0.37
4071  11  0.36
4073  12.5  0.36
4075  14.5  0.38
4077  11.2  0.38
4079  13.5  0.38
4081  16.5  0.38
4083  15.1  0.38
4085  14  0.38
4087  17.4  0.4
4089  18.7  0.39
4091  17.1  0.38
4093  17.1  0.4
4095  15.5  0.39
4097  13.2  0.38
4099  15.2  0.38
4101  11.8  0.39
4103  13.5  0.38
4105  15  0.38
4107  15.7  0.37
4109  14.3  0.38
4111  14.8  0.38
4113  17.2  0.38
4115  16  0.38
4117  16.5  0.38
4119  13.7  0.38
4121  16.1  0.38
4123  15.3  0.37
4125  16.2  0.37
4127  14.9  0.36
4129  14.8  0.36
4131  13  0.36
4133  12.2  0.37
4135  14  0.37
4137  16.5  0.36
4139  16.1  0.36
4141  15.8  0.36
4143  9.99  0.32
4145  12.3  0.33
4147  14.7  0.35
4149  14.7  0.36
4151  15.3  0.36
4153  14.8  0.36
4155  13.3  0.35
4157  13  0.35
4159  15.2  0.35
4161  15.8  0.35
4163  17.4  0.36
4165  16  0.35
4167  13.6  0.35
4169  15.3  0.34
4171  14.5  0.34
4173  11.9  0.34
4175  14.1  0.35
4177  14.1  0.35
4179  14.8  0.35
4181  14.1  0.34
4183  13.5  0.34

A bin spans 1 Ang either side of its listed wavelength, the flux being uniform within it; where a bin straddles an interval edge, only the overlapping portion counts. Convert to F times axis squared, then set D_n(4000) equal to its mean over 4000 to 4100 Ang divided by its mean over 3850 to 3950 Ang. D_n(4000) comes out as 2.13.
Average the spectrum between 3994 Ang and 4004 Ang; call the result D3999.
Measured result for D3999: 14.2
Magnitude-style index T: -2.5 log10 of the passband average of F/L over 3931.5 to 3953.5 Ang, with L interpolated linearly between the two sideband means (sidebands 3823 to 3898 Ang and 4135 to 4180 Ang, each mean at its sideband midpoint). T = 0.27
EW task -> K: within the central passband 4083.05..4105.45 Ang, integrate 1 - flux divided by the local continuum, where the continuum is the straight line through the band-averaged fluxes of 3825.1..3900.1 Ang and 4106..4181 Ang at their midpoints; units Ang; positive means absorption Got -3.6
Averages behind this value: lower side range 6.2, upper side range 14.7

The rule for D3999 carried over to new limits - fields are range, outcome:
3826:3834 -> 3.82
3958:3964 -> 7.2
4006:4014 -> 14.5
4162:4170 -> 15.6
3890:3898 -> 10.1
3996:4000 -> 13.1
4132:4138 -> 14.2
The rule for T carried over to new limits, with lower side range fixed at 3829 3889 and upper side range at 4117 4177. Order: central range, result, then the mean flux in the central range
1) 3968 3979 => 0.34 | 6.77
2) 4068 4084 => -0.11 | 13.7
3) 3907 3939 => 0.04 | 7.36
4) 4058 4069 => -0.04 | 12.5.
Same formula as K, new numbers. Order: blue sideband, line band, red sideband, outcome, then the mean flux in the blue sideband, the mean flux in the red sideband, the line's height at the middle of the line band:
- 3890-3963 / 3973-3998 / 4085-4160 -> -4.6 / 8.13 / 14.9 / 10.2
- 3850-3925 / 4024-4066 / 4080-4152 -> -1.9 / 7.59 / 15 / 12.7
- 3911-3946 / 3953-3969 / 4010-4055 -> 3.3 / 6.89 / 14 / 9.12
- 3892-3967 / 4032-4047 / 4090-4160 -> -1.3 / 7.88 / 14.7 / 11.7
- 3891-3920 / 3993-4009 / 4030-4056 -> -2.3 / 9.62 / 13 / 12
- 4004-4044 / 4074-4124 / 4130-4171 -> -2.7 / 14.3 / 14.5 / 14.4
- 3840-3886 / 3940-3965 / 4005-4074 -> 4.0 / 6.15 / 13.6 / 9.93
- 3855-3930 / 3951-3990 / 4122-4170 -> 3.6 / 7.62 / 14.6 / 9.77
